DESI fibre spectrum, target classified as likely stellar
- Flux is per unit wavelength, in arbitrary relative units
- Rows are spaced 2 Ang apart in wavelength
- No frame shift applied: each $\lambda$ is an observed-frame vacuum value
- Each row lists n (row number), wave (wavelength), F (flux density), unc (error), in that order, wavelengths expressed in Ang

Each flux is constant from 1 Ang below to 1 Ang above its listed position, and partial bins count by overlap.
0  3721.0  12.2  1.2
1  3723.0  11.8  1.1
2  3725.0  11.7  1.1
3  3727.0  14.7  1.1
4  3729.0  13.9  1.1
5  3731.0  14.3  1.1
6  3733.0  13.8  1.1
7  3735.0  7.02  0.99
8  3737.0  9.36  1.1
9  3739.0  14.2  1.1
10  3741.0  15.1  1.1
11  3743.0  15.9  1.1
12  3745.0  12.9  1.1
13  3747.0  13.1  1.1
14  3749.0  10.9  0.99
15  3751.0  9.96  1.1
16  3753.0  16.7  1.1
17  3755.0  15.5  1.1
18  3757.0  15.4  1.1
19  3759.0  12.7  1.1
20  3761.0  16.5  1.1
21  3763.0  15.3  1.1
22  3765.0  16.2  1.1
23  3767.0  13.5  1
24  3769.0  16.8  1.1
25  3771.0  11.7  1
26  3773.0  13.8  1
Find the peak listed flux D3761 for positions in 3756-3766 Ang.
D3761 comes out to 16.5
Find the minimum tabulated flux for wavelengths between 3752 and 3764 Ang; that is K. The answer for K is 12.7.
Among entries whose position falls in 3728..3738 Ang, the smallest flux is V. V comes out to 7.02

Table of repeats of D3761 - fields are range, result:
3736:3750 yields 15.9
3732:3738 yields 13.8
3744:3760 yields 16.7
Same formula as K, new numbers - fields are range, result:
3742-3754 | 9.96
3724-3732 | 11.7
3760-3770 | 13.5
